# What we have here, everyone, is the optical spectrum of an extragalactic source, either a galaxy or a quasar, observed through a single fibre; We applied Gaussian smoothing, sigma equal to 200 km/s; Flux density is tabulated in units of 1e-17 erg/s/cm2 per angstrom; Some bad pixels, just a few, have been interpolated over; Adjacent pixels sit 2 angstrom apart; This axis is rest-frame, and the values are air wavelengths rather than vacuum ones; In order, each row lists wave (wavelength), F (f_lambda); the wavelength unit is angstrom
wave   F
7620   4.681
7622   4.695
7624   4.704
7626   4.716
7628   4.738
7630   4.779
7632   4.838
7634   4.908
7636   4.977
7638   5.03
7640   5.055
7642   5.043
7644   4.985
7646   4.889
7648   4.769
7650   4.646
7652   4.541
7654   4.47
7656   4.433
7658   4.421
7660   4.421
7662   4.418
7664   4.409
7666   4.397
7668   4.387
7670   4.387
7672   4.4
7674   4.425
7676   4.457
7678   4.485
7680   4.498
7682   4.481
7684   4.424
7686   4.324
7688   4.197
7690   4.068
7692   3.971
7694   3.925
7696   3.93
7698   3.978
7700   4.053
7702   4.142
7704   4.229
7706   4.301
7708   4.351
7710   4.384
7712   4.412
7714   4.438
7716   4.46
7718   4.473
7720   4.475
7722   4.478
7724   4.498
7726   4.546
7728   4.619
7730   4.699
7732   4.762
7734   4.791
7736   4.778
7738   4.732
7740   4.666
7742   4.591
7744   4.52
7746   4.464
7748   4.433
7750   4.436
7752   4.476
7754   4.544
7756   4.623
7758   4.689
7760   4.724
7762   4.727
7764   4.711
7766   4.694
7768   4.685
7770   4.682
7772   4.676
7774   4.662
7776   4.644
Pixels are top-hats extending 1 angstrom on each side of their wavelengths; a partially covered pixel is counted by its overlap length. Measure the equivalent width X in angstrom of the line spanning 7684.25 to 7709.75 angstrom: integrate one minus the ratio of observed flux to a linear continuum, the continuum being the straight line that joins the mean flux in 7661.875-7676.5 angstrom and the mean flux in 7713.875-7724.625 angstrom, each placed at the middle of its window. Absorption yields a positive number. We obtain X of 1.7 angstrom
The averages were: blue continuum 4.41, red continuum 4.47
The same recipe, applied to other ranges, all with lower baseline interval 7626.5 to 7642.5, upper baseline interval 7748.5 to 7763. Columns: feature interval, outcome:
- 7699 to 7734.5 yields 1.90 angstrom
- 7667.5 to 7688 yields 1.63 angstrom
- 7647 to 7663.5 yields 1.17 angstrom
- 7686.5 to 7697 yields 1.61 angstrom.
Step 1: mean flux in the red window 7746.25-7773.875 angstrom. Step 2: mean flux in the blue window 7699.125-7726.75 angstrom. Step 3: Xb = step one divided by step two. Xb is 1.06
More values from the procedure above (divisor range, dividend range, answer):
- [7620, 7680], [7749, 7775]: 1.00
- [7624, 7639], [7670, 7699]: 0.88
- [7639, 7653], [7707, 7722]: 0.91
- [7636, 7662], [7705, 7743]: 0.96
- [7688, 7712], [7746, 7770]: 1.11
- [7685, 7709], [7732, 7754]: 1.11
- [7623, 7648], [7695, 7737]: 0.90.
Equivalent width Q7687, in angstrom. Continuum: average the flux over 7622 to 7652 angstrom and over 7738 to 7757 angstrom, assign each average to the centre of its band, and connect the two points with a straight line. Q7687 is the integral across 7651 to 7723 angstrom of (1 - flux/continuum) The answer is 5.7 angstrom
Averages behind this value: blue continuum 4.85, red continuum 4.54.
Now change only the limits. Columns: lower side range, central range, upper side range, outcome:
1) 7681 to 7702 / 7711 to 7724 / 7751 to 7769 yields -0.4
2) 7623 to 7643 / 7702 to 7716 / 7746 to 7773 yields 1.1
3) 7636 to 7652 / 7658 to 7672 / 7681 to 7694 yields 0.5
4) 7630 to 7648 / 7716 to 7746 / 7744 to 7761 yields 0.1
